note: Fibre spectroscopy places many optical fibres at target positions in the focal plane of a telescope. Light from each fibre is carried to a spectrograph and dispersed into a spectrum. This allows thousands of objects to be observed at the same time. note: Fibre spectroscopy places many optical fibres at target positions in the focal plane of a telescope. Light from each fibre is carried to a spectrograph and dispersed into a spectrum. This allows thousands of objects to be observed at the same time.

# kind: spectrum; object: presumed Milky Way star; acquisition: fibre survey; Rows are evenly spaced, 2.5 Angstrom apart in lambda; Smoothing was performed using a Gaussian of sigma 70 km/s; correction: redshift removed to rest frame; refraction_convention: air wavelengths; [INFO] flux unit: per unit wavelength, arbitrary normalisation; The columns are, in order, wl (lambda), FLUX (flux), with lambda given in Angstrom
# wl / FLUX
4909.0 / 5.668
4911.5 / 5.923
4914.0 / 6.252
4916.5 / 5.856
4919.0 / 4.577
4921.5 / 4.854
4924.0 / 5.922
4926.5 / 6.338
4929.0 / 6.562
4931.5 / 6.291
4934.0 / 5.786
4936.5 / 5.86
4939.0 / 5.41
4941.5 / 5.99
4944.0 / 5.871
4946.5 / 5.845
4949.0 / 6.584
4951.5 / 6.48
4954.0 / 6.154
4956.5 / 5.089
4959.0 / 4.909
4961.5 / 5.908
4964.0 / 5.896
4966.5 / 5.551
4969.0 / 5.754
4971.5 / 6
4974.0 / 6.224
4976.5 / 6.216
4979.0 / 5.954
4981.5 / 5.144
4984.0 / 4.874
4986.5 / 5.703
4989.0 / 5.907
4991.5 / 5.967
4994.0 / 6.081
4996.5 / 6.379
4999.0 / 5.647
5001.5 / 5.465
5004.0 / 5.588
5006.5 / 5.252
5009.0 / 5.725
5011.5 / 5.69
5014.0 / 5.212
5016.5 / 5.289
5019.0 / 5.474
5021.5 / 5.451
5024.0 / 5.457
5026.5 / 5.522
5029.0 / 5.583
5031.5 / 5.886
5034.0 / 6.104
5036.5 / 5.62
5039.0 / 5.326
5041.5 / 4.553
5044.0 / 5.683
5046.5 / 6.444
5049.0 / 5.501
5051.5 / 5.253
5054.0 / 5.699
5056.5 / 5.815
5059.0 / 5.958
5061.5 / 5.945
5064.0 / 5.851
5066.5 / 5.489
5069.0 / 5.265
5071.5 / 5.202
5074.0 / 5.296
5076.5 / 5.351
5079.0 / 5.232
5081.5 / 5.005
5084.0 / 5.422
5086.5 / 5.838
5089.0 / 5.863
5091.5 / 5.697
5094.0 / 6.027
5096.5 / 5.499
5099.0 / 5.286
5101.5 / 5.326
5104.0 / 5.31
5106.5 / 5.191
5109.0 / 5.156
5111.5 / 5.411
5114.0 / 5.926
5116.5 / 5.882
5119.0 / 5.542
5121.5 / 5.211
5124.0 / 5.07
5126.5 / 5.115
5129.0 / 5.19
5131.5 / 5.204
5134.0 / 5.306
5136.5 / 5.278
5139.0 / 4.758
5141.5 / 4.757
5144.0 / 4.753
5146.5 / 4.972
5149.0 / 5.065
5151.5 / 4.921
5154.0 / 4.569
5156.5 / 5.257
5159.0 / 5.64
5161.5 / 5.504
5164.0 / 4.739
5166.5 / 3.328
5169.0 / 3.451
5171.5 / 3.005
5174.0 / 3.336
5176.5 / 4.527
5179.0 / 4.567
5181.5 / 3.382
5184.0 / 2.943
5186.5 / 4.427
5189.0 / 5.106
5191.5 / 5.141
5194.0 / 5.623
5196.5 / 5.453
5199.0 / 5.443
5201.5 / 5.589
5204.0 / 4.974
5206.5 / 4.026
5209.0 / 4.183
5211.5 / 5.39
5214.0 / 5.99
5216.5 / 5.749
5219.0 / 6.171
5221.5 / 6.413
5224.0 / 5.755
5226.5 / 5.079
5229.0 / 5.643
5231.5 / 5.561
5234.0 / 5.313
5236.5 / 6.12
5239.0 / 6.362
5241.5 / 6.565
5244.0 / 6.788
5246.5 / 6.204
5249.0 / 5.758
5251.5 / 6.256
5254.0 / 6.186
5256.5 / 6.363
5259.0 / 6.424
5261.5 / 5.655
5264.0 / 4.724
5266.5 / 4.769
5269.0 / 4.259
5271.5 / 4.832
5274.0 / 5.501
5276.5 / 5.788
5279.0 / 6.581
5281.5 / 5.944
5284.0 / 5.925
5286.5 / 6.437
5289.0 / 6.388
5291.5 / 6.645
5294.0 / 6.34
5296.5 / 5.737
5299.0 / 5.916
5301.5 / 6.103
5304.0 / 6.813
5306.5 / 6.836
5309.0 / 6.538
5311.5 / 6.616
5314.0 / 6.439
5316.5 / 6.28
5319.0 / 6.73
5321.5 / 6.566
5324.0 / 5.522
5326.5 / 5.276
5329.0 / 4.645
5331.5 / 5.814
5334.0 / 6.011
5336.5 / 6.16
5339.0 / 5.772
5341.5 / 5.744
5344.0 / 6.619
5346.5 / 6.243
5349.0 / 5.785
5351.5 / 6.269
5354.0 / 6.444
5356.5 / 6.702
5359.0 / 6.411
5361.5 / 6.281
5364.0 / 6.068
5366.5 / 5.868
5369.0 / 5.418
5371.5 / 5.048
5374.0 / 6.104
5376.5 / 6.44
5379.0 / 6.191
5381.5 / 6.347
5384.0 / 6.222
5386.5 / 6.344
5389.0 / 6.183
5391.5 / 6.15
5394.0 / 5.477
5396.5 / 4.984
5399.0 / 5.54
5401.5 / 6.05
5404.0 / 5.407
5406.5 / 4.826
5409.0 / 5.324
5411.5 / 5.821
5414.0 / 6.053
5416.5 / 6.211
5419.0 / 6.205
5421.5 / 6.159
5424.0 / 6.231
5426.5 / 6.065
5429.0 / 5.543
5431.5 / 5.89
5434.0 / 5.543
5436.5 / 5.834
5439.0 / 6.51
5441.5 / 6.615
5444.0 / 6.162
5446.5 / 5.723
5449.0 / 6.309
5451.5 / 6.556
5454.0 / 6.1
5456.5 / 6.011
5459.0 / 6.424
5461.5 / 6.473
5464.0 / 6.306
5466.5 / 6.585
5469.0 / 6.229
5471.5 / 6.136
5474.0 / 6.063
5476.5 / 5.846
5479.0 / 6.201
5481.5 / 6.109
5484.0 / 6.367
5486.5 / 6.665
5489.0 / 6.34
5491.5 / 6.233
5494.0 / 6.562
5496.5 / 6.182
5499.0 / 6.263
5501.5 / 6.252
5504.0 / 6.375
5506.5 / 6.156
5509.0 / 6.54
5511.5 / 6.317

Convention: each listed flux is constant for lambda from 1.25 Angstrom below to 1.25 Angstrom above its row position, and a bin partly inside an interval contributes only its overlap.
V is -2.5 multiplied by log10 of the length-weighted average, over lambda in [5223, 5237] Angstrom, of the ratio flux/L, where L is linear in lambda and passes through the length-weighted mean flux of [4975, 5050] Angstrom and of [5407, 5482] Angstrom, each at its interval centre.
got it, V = 0.060 mag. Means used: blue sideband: 5.63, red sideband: 6.1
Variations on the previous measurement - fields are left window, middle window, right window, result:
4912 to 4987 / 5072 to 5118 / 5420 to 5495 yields 0.08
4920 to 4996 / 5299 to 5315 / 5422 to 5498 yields -0.07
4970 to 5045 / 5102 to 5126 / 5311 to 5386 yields 0.07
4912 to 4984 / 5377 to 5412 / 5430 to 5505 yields 0.07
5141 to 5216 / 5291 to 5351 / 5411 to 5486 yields -0.13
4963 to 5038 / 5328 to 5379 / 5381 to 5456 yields -0.02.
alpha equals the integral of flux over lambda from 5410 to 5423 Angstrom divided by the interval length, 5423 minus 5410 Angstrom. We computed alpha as 6.08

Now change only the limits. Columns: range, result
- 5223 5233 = 5.5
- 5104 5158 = 5.17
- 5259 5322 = 6.02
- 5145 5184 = 4.37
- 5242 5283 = 5.77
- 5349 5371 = 6.12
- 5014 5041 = 5.53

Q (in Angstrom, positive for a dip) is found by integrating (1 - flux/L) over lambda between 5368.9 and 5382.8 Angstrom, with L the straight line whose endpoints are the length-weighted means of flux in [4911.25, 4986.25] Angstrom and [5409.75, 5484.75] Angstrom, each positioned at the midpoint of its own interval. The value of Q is 0.3 Angstrom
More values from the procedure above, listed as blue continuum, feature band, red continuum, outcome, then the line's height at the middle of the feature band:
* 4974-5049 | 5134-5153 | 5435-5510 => 2.83 Angstrom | 5.82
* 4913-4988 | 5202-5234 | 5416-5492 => 3.14 Angstrom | 6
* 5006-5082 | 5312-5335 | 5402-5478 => -0.21 Angstrom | 5.89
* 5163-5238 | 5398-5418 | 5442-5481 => 0.94 Angstrom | 5.94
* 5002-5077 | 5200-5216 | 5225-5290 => 1.93 Angstrom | 5.76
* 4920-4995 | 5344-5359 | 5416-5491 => -0.53 Angstrom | 6.11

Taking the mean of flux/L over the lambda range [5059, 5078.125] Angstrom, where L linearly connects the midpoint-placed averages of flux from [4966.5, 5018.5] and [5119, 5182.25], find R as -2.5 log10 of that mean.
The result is -0.06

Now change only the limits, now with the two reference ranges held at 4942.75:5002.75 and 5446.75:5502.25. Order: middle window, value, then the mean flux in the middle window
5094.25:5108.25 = 0.11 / 5.37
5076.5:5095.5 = 0.07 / 5.57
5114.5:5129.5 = 0.11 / 5.37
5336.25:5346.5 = 0.01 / 6.09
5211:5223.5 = 0.01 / 5.96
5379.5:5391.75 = -0.01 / 6.25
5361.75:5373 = 0.09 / 5.67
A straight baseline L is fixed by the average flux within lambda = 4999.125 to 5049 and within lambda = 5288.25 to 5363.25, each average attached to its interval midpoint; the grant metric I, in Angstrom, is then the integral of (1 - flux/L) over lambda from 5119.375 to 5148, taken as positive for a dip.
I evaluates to 3.50 Angstrom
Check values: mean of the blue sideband 5.54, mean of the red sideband 6.19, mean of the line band 5.07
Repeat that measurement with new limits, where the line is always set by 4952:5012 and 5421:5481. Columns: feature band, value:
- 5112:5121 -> 0.21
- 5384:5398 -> 0.54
